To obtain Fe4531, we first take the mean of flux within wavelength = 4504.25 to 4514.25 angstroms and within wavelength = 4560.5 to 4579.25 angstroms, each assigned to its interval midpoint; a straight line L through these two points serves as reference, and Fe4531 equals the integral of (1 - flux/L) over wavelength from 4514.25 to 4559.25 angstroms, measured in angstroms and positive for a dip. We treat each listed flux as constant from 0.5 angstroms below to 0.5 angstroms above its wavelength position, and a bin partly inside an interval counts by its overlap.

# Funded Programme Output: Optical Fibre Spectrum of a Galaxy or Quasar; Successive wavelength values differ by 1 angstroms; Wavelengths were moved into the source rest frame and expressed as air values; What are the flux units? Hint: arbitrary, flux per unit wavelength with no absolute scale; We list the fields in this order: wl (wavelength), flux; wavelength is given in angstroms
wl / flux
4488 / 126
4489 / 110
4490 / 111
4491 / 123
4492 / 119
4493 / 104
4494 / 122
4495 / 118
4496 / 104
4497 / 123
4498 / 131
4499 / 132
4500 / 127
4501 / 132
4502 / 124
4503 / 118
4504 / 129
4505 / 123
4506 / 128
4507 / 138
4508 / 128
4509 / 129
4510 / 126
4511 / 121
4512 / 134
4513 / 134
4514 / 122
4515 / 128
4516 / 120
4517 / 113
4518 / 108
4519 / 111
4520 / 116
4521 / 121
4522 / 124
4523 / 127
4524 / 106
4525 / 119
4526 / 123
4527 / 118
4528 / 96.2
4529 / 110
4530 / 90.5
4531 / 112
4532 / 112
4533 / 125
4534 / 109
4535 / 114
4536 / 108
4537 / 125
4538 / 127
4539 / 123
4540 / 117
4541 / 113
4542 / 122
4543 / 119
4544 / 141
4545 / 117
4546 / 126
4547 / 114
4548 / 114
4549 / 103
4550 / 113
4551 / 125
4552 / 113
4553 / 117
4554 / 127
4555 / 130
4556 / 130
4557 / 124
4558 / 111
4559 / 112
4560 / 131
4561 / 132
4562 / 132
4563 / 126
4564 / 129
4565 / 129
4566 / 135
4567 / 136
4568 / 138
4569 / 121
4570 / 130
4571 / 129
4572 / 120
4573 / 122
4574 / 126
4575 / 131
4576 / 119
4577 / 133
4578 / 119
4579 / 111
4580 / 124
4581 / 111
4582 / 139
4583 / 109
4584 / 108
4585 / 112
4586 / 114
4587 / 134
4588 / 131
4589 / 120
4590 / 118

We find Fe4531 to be 3.8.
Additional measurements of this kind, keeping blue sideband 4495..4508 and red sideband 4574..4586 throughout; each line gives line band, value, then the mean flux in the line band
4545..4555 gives 0.4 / 118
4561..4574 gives -0.9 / 129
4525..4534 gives 0.9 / 111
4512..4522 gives 0.3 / 120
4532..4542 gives 0.4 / 118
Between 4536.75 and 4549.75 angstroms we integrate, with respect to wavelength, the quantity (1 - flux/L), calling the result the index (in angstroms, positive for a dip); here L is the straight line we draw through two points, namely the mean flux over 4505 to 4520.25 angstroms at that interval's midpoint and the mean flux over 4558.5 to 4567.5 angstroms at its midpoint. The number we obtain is 0.7 angstroms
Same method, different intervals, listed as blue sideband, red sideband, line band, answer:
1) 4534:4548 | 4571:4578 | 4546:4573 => -0.3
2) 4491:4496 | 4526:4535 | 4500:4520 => -2.0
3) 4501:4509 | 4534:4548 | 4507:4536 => 1.4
